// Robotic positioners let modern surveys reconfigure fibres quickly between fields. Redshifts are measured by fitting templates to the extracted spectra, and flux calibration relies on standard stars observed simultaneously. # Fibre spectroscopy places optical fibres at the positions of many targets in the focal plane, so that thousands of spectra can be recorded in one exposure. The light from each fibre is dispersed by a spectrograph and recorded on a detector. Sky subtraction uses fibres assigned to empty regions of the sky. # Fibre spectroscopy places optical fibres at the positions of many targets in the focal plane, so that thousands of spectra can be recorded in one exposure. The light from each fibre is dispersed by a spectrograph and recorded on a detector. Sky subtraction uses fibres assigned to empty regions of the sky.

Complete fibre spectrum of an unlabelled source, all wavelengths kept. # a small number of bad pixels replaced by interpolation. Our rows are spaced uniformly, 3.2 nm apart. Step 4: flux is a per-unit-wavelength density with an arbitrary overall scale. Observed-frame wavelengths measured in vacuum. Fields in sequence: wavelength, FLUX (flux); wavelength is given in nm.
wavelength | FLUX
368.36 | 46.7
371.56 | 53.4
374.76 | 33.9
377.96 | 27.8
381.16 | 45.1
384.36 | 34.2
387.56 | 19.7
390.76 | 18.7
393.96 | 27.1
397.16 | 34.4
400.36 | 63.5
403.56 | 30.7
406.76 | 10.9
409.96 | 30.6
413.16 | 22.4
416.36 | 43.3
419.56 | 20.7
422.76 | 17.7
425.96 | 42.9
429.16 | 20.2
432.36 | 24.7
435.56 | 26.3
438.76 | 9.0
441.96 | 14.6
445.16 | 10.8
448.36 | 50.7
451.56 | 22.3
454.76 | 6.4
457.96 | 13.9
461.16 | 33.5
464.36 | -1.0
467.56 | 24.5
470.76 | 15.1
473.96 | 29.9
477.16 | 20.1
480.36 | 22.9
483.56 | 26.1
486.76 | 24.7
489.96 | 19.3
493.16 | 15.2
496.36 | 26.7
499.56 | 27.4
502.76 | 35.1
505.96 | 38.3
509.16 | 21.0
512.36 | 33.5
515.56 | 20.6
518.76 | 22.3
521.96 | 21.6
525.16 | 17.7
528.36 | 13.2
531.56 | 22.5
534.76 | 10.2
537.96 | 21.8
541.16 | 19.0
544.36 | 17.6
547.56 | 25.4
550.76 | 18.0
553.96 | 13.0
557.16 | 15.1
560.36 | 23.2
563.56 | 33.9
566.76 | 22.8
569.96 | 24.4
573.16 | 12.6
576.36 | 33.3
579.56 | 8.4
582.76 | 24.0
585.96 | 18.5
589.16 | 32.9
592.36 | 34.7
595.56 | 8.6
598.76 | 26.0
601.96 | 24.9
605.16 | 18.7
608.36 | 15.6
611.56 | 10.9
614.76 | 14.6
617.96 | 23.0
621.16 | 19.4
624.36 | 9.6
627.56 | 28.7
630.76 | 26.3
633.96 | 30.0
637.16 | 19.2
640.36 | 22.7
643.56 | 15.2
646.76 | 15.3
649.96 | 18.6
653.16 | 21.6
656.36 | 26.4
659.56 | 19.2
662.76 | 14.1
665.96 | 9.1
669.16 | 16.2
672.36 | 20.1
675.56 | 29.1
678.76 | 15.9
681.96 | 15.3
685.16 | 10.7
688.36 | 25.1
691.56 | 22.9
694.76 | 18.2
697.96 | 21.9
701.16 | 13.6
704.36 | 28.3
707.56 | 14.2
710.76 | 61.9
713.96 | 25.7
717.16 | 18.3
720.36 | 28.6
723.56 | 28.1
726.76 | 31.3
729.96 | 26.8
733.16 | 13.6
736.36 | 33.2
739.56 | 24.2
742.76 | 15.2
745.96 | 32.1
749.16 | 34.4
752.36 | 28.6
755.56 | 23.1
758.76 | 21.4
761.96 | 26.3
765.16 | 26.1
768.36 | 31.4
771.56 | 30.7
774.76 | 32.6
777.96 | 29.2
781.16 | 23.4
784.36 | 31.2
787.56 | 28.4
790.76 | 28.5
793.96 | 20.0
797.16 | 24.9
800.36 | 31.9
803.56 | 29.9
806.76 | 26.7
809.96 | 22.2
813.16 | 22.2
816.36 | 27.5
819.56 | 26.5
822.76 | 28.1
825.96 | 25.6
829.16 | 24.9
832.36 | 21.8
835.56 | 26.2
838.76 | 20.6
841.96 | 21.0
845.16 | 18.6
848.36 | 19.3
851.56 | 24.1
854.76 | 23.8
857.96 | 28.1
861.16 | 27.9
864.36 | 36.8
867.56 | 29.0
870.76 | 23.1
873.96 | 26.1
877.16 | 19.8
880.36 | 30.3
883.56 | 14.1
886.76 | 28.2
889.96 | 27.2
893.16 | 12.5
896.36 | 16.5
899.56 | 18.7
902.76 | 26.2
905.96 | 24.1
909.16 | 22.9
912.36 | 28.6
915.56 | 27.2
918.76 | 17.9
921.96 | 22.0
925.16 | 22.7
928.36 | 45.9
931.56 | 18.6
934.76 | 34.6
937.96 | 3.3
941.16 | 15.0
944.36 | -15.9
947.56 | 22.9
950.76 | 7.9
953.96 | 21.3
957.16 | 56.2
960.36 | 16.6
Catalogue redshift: 0.91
